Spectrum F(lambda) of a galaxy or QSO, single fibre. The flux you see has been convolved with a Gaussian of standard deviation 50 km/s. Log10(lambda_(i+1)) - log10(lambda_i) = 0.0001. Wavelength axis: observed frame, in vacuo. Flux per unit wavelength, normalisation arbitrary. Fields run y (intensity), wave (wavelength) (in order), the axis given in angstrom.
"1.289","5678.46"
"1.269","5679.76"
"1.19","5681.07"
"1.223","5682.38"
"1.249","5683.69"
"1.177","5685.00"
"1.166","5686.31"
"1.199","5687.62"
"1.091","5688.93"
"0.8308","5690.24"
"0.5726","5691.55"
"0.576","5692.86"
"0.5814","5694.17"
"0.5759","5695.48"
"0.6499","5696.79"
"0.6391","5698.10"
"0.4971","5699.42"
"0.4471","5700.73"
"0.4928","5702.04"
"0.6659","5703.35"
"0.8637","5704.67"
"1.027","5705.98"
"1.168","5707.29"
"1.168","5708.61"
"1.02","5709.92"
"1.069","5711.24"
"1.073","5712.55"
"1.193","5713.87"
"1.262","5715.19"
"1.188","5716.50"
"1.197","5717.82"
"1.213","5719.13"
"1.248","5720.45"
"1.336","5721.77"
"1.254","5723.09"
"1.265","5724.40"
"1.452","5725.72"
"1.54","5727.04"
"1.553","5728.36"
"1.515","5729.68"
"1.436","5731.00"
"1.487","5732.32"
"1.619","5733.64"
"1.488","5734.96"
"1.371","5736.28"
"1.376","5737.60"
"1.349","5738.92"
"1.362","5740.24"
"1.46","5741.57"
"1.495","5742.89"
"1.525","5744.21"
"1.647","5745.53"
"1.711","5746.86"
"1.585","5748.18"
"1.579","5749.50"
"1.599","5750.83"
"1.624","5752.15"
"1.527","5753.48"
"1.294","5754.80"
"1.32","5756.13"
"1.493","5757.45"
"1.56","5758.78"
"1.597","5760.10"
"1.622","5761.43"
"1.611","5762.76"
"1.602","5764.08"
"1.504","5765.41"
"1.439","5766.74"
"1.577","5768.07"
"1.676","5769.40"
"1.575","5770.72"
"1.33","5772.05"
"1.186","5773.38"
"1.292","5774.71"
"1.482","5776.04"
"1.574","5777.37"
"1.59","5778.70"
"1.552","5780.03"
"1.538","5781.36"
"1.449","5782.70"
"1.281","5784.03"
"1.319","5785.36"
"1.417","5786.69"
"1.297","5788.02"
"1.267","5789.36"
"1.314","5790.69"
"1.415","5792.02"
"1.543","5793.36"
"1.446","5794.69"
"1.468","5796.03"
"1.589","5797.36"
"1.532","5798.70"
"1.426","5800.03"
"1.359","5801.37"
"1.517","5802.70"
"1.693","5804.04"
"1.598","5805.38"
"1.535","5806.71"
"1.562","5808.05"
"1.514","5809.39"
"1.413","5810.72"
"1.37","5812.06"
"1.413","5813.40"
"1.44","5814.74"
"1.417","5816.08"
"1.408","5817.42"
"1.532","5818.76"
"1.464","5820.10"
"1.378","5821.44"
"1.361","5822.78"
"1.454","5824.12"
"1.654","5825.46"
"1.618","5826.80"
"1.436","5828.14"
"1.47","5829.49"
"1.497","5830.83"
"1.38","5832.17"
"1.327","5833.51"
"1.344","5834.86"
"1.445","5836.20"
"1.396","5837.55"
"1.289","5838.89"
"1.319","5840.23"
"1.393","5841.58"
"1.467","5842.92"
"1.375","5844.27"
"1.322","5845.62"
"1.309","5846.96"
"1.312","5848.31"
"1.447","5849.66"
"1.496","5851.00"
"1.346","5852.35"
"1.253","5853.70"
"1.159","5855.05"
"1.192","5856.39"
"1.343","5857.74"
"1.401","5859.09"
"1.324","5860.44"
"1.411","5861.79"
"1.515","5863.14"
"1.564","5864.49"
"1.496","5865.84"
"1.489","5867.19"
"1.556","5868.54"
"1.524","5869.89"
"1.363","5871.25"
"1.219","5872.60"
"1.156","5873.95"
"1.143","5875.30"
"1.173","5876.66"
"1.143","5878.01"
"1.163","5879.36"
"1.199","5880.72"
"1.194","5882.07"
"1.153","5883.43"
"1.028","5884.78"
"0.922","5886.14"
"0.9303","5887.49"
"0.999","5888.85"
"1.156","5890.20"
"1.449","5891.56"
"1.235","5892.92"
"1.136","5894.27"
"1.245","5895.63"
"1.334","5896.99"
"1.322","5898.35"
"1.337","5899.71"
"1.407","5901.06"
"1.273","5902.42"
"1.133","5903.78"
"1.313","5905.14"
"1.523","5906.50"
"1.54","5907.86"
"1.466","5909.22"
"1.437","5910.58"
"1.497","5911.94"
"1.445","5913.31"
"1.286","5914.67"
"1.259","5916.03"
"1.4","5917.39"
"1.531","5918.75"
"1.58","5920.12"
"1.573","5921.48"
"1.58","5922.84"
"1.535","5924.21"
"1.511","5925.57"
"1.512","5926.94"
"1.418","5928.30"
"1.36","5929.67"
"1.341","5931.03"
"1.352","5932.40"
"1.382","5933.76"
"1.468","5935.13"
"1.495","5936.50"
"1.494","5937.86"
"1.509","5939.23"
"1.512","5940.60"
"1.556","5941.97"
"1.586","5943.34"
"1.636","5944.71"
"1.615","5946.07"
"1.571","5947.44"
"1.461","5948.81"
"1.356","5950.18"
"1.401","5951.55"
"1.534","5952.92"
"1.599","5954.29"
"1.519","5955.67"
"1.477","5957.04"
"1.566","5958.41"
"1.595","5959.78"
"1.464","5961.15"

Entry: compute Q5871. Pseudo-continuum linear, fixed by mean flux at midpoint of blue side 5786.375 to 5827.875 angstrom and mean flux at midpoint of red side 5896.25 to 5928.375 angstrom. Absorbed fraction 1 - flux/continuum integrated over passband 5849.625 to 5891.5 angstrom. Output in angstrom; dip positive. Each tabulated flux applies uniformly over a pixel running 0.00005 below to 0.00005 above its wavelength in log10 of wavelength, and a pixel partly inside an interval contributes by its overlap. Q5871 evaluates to 4.9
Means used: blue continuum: 1.47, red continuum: 1.43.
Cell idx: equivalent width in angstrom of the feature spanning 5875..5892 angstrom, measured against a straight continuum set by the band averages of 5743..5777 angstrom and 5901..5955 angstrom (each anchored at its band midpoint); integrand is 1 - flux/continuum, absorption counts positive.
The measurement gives 4.1 angstrom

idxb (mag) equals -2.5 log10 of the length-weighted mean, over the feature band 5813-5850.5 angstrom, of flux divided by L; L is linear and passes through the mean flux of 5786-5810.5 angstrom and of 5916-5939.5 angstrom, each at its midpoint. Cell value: 0.04 mag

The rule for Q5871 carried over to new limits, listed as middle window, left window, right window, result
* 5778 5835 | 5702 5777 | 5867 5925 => -4.5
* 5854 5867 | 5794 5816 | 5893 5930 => 0.6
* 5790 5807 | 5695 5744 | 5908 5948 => -2.7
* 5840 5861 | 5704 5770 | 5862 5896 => -1.0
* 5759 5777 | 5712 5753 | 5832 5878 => -1.3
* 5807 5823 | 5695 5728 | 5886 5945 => -3.1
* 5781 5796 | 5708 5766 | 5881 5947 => 0.2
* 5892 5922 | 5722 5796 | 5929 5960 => 2.3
